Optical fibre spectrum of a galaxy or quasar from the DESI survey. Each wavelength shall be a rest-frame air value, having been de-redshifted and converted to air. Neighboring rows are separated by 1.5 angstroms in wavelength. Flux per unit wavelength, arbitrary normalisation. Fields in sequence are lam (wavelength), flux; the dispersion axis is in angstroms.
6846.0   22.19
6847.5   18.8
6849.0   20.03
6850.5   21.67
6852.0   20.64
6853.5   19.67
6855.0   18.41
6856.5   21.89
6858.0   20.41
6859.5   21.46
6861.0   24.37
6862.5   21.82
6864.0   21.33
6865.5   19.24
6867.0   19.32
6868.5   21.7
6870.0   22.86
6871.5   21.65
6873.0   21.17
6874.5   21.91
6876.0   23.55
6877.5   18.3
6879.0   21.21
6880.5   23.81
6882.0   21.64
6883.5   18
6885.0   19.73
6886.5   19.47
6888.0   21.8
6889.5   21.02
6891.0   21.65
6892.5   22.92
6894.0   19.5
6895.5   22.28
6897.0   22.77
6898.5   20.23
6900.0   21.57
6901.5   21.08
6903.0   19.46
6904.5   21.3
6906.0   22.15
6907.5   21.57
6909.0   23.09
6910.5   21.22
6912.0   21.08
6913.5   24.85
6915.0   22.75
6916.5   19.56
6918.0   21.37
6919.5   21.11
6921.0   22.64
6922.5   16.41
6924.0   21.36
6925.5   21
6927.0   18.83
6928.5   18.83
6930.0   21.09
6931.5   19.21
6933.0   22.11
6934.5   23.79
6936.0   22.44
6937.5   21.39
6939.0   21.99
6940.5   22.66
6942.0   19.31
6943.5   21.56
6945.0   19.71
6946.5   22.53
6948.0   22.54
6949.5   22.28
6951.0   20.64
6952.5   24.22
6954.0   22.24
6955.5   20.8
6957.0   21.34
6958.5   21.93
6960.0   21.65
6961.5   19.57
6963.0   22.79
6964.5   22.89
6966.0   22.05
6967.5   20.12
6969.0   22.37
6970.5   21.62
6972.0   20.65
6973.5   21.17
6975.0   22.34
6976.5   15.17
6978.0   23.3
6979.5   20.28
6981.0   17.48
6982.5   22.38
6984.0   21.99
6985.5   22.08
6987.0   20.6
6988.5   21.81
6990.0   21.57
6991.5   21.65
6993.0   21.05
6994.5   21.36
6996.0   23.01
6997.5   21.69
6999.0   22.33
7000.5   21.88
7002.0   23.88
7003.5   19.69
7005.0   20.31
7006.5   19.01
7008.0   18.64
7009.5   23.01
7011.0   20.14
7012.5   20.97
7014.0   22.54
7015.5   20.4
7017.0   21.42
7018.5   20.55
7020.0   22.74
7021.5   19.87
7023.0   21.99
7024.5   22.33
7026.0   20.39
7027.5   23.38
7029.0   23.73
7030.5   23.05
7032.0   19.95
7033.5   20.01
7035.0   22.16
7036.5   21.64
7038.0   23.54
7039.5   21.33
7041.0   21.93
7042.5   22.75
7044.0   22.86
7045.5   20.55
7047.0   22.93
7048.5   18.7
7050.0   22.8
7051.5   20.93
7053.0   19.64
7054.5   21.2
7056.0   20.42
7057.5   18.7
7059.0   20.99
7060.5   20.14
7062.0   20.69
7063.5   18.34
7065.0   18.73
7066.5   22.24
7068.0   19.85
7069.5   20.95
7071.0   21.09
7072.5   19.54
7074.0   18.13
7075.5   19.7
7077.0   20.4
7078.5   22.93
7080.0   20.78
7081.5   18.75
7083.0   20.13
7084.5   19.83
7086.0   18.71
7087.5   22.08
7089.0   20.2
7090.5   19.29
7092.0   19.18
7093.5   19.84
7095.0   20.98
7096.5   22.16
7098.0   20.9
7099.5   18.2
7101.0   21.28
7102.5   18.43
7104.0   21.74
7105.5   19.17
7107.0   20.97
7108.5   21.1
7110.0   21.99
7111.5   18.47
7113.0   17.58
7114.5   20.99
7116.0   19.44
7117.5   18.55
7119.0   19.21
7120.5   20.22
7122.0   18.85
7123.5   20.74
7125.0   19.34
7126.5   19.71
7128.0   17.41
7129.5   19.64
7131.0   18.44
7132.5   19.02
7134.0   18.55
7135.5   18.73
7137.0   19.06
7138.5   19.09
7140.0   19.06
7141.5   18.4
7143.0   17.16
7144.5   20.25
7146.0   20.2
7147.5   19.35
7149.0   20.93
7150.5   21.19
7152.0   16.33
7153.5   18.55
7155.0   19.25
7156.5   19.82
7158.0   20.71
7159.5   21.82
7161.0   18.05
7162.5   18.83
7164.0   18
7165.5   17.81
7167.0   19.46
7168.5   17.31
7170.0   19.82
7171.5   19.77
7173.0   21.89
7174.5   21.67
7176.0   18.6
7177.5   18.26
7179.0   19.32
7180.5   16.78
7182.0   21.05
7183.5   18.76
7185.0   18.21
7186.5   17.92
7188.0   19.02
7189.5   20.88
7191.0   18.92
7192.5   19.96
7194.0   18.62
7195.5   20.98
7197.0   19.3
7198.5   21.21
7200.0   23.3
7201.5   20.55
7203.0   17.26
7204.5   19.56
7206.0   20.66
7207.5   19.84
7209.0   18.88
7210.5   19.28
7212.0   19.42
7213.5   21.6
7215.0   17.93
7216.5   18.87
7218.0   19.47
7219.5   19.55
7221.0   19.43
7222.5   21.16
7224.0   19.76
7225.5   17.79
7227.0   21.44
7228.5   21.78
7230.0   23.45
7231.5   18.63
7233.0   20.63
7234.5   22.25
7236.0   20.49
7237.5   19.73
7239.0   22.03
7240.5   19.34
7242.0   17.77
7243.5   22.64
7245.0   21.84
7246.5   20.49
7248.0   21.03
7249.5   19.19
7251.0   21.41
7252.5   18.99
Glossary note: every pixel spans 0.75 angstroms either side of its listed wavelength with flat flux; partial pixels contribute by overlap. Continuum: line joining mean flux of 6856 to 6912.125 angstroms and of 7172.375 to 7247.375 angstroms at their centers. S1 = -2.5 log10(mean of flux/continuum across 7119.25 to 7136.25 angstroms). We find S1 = 0.06 mag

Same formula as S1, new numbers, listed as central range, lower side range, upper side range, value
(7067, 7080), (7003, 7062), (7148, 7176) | 0.015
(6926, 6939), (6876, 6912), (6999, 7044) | 0.013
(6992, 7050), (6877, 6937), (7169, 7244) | -0.046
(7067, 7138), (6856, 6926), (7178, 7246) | 0.030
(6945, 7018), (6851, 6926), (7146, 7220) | -0.036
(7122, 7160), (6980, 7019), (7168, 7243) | 0.053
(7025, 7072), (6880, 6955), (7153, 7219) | -0.038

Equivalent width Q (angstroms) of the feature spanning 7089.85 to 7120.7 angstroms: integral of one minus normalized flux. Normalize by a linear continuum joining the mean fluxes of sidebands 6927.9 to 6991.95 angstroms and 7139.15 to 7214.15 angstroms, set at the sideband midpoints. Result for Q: 0.2 angstroms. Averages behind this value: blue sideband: 21.4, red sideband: 19.5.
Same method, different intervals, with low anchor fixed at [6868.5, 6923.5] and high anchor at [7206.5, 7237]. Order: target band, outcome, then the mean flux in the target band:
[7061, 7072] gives 0.22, 20.3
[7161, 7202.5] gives 1.61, 19.4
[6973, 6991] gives 0.11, 20.9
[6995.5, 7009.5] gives -0.22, 21.2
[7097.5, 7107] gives 0.24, 20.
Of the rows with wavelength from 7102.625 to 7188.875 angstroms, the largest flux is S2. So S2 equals 21.99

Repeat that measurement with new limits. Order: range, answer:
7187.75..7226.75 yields 23.3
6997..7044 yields 23.88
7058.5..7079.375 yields 22.93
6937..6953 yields 24.22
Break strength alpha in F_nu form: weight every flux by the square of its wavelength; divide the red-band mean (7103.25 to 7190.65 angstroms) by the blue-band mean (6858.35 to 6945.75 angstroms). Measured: 0.98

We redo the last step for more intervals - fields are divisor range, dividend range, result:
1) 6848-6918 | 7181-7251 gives 1.04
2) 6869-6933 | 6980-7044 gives 1.05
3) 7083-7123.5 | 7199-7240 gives 1.04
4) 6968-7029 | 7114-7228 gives 0.96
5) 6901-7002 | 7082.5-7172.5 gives 0.96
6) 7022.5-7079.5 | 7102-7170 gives 0.94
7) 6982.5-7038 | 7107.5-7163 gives 0.93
